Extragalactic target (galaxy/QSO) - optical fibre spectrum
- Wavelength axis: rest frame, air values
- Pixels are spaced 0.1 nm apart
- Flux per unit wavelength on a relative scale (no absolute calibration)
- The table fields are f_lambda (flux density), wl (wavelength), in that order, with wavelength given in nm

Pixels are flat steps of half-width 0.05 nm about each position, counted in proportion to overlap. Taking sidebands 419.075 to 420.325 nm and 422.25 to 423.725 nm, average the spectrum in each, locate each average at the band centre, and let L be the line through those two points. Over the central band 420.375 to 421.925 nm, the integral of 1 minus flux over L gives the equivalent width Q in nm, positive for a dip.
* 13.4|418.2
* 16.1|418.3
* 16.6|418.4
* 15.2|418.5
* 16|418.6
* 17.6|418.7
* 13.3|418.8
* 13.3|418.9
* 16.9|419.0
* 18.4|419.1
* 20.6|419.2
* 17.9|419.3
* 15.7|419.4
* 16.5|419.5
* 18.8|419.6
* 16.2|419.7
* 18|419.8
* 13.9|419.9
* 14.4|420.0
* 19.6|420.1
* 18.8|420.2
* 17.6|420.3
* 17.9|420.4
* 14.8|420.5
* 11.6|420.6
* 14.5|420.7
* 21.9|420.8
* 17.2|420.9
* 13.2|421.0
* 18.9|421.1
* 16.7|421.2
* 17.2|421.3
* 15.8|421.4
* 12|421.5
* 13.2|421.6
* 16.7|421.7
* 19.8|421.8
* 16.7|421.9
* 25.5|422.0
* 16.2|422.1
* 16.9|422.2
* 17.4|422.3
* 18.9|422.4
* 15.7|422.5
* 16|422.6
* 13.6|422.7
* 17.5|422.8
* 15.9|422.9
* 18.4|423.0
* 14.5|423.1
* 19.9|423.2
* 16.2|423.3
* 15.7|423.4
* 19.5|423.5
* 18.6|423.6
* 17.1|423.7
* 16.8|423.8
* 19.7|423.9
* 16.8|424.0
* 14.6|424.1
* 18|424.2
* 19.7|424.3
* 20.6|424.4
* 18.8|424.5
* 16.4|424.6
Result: 0.101 nm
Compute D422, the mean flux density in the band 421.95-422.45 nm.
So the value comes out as 19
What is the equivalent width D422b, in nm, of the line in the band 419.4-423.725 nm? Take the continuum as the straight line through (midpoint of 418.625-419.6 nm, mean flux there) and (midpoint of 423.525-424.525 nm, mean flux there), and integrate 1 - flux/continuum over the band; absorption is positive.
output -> 0.14 nm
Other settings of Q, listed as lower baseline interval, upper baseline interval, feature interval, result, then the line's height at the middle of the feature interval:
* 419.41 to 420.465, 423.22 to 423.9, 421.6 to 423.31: 0.01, 17.4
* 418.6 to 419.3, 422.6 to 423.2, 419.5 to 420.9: -0.02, 16.6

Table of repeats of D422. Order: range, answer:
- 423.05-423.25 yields 17.2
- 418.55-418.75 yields 16.8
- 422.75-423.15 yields 16.6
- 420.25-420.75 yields 15.3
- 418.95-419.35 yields 18.5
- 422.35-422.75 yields 16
